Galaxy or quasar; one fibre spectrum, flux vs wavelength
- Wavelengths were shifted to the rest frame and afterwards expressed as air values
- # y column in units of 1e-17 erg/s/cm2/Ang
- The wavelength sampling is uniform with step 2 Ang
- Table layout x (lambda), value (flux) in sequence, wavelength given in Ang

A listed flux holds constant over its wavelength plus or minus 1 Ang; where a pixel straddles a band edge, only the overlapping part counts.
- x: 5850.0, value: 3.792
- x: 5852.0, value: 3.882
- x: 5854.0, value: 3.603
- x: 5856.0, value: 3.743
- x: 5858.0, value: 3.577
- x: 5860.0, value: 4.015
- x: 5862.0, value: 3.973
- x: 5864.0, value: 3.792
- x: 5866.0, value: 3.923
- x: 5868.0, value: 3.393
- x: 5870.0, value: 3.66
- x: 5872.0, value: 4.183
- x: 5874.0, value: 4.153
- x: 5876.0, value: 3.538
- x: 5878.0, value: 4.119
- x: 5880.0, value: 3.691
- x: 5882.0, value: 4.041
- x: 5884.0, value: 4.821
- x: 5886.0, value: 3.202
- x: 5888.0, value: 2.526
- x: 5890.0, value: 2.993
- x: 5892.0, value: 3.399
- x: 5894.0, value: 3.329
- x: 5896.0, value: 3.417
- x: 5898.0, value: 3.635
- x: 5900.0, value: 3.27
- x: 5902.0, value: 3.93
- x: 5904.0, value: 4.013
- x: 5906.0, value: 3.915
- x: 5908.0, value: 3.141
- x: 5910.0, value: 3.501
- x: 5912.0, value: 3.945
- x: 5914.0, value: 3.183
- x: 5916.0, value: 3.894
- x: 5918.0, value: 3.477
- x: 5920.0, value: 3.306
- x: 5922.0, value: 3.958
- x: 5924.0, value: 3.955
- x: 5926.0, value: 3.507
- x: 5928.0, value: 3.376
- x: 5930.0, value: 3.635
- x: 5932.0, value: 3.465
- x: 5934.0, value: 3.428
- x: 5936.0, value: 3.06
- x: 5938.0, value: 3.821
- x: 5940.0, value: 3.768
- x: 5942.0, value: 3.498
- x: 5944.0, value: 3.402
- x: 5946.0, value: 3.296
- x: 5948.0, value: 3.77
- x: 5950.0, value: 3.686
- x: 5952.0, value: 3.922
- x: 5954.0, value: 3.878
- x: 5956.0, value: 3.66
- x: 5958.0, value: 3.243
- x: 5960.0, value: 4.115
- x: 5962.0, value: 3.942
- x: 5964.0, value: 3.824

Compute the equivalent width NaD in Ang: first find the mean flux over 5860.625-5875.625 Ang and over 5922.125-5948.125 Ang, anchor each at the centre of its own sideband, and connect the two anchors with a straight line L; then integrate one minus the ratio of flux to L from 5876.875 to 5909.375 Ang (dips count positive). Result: 1.3 Ang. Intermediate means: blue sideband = 3.86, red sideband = 3.54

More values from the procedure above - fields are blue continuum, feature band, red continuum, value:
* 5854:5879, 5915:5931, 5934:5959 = 0.1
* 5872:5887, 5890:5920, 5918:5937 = 1.4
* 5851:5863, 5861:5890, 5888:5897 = -2.3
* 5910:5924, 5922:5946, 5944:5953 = 0.6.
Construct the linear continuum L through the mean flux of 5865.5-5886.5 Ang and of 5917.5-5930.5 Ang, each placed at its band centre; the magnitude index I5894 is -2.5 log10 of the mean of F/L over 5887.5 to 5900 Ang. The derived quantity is 0.17 mag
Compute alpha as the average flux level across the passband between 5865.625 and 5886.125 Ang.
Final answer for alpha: 3.91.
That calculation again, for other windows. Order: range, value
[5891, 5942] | 3.57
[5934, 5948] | 3.49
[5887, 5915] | 3.44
